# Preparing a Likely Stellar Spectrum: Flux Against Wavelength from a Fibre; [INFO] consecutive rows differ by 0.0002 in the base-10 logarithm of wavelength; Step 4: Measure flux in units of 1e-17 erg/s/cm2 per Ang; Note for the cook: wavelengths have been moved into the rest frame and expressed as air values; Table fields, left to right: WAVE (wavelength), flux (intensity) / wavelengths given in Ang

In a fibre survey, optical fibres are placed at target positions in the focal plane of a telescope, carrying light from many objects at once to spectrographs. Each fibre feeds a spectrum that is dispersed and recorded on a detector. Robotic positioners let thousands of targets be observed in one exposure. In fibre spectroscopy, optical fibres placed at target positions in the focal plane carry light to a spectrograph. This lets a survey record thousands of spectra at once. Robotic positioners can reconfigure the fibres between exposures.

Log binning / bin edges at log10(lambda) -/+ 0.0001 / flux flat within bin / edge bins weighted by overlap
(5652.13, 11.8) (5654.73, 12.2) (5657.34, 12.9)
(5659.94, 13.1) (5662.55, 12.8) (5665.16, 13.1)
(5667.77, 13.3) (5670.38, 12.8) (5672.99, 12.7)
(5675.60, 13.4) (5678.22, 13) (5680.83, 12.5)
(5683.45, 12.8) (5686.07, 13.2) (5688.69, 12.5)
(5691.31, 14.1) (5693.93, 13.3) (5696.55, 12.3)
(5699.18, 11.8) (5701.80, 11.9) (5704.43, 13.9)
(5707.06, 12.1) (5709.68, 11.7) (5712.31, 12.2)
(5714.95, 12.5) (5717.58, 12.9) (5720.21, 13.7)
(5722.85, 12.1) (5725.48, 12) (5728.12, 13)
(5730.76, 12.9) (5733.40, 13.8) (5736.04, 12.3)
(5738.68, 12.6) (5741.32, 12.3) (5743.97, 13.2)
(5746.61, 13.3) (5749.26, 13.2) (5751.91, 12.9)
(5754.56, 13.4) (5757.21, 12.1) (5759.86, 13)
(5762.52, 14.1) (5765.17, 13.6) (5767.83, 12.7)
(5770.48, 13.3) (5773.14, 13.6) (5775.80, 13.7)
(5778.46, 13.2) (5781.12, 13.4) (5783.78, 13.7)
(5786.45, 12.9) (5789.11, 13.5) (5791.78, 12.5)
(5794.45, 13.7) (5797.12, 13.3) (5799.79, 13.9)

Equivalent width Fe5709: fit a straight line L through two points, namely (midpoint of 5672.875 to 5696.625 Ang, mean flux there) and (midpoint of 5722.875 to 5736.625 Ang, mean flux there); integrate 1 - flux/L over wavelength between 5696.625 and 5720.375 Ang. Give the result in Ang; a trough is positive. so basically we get 0.8 Ang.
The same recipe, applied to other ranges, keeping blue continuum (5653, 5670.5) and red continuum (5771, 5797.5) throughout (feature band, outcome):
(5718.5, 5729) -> 0.33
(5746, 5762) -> 0.25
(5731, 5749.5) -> 0.33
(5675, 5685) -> 0.03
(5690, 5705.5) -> 0.17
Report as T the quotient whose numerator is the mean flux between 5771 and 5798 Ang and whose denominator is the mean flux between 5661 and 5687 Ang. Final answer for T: 1.03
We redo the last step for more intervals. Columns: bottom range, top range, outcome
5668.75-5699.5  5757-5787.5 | 1.03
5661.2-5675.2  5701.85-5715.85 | 0.96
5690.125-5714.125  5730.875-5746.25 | 1.02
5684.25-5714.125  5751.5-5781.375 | 1.05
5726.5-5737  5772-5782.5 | 1.04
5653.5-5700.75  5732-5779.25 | 1.02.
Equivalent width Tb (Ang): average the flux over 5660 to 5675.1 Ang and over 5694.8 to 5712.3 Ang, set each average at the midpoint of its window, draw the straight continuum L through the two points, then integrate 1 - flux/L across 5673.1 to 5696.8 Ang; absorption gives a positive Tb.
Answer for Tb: -0.7 Ang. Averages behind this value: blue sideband 13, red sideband 12.3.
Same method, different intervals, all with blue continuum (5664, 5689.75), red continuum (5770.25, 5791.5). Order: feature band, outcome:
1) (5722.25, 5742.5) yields 0.8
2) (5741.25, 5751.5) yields 0.1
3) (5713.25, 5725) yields 0.3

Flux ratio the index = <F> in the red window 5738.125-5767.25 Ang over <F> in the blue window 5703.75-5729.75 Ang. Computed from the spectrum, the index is 1.0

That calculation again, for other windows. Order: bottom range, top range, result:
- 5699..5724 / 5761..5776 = 1.08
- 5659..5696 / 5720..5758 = 0.99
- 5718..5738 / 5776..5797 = 1.04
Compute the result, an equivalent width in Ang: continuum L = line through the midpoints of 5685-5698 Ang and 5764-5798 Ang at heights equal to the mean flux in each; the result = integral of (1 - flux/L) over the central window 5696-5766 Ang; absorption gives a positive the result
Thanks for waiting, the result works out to 2.1 Ang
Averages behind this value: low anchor 13.1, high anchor 13.3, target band 12.8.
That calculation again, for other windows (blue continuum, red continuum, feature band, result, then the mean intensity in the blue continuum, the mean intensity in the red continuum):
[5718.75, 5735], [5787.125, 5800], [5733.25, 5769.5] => 0.11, 12.9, 13.3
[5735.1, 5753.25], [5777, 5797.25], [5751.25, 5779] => -0.41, 12.8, 13.3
